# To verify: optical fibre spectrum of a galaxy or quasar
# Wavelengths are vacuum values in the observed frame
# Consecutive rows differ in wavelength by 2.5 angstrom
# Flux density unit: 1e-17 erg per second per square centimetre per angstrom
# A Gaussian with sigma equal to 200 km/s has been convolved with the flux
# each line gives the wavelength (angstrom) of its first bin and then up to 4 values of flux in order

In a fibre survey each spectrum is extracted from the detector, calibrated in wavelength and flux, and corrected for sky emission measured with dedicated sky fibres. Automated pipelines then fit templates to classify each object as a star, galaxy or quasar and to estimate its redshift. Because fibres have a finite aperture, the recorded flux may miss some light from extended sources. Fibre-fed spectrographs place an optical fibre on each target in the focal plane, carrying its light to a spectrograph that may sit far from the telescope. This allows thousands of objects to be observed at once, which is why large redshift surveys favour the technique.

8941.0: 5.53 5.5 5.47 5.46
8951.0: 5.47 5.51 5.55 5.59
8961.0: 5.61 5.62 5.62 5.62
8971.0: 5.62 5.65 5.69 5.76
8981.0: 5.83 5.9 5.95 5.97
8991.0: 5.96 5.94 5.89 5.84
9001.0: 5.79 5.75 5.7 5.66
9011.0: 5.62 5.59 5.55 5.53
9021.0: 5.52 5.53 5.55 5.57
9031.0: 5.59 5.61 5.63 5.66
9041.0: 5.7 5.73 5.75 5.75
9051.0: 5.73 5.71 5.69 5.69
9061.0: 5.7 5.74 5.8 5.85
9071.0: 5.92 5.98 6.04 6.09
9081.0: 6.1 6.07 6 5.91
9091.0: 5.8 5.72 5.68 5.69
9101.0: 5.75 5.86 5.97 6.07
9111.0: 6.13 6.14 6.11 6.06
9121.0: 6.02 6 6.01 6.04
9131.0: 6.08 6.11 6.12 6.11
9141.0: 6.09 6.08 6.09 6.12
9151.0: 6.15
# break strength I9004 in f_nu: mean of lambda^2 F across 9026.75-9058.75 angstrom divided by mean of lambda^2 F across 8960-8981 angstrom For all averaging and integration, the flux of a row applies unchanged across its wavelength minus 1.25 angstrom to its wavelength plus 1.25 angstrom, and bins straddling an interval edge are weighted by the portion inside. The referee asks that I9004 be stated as 1.02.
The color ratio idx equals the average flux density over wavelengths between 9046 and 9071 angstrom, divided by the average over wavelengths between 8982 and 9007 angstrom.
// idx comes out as 0.98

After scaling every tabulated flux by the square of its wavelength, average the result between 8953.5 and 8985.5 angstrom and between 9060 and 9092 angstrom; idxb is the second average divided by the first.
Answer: 1.07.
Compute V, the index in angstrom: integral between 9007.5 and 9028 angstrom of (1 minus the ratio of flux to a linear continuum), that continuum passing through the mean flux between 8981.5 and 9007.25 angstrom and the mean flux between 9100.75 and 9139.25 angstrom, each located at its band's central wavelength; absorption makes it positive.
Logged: 1.2 angstrom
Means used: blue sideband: 5.87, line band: 5.57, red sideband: 6.04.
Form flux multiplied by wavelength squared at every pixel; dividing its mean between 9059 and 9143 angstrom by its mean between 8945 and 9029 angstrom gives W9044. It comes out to 1.08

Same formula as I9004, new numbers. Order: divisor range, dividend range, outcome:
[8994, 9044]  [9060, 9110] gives 1.06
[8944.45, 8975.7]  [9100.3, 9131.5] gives 1.12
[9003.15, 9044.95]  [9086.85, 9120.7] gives 1.07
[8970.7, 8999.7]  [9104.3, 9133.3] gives 1.07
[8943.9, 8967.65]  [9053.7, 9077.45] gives 1.08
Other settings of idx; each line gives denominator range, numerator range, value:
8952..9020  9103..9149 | 1.06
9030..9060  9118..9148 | 1.07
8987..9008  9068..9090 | 1.03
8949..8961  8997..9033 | 1.02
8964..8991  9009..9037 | 0.97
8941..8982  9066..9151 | 1.07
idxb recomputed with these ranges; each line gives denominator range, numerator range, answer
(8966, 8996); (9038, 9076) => 1.01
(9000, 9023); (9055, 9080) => 1.05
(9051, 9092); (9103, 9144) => 1.04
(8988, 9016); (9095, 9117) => 1.05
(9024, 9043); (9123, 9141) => 1.10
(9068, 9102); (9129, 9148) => 1.05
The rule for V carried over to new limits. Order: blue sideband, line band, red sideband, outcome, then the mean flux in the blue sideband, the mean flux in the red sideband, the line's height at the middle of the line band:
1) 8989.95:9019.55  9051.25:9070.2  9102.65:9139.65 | 0.5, 5.73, 6.06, 5.89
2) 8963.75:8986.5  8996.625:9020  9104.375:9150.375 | 0.5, 5.73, 6.07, 5.8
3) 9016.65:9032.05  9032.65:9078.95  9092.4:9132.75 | -0.6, 5.55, 5.96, 5.7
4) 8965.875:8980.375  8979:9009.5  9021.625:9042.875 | -1.1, 5.67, 5.61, 5.65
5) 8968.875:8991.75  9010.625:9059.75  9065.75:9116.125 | 2.0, 5.8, 5.94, 5.87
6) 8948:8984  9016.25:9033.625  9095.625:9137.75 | 0.7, 5.63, 6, 5.77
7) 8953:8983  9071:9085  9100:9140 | -0.3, 5.65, 6.04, 5.93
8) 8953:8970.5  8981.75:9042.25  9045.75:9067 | -0.5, 5.59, 5.73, 5.66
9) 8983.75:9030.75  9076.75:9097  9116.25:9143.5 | 0.1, 5.72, 6.07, 5.94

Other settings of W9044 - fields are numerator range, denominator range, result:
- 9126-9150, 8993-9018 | 1.10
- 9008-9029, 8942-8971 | 1.02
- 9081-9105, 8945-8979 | 1.08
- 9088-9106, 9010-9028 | 1.06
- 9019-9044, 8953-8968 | 1.02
